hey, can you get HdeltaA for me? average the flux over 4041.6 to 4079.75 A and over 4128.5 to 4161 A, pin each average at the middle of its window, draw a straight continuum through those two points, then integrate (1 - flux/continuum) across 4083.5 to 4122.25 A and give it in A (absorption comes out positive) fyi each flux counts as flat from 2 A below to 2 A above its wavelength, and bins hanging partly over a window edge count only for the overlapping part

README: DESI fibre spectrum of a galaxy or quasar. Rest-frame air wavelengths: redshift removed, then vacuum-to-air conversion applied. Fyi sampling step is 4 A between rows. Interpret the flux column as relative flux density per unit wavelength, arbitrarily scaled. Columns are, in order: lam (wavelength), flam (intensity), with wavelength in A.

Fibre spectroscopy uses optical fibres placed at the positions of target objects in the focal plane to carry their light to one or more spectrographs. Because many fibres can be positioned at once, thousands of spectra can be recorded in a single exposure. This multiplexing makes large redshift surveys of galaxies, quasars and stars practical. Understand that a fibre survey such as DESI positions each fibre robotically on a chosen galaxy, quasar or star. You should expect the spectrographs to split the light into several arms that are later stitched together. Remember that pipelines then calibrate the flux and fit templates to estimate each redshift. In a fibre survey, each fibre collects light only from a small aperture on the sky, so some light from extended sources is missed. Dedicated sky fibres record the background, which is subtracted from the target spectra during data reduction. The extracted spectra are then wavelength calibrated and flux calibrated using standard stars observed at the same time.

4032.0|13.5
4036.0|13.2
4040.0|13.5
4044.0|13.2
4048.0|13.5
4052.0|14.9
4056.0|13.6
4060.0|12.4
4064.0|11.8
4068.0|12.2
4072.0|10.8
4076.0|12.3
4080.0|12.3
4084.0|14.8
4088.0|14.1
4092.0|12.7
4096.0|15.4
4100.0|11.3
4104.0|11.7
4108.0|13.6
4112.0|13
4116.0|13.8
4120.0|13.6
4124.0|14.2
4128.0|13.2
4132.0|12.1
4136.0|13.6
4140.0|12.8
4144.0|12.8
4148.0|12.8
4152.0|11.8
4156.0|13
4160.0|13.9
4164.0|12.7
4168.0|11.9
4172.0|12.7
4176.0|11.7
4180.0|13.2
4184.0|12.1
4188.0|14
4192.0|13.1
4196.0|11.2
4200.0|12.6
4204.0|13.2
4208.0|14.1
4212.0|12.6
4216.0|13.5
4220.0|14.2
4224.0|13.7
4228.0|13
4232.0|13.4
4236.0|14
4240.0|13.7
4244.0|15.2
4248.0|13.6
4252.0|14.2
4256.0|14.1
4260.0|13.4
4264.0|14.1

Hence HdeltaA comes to -1.7 A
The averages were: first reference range 12.7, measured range 13.4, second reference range 12.8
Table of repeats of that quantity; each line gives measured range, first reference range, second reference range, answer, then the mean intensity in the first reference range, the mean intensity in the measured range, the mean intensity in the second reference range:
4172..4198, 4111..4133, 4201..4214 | 1.4 A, 13.4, 12.6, 13.2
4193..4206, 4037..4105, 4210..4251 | 1.1 A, 13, 12.4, 13.7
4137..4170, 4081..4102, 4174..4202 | 0.5 A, 13.6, 12.7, 12.6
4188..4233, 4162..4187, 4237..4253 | 0.5 A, 12.4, 13.2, 14.2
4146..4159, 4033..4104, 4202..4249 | 0.7 A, 13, 12.6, 13.7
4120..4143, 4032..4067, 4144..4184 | -0.7 A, 13.2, 13.2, 12.6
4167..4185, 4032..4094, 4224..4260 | 1.6 A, 13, 12.4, 13.9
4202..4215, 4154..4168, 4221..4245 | 0.2 A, 13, 13.3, 13.8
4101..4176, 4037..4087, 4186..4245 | 1.6 A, 13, 12.9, 13.4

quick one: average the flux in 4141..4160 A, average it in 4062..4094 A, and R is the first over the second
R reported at 1.01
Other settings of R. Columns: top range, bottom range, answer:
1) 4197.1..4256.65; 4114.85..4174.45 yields 1.05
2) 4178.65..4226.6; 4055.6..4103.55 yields 1.03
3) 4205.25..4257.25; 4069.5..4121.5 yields 1.06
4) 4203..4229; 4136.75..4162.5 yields 1.05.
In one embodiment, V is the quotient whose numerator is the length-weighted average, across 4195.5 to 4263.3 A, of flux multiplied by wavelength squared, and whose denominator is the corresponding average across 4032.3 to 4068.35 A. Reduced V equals 1.12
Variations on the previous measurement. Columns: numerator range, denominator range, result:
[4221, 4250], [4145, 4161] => 1.12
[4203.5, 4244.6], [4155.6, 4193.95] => 1.09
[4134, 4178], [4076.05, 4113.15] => 0.99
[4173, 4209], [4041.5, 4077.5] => 1.07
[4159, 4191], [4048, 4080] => 1.07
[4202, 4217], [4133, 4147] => 1.06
